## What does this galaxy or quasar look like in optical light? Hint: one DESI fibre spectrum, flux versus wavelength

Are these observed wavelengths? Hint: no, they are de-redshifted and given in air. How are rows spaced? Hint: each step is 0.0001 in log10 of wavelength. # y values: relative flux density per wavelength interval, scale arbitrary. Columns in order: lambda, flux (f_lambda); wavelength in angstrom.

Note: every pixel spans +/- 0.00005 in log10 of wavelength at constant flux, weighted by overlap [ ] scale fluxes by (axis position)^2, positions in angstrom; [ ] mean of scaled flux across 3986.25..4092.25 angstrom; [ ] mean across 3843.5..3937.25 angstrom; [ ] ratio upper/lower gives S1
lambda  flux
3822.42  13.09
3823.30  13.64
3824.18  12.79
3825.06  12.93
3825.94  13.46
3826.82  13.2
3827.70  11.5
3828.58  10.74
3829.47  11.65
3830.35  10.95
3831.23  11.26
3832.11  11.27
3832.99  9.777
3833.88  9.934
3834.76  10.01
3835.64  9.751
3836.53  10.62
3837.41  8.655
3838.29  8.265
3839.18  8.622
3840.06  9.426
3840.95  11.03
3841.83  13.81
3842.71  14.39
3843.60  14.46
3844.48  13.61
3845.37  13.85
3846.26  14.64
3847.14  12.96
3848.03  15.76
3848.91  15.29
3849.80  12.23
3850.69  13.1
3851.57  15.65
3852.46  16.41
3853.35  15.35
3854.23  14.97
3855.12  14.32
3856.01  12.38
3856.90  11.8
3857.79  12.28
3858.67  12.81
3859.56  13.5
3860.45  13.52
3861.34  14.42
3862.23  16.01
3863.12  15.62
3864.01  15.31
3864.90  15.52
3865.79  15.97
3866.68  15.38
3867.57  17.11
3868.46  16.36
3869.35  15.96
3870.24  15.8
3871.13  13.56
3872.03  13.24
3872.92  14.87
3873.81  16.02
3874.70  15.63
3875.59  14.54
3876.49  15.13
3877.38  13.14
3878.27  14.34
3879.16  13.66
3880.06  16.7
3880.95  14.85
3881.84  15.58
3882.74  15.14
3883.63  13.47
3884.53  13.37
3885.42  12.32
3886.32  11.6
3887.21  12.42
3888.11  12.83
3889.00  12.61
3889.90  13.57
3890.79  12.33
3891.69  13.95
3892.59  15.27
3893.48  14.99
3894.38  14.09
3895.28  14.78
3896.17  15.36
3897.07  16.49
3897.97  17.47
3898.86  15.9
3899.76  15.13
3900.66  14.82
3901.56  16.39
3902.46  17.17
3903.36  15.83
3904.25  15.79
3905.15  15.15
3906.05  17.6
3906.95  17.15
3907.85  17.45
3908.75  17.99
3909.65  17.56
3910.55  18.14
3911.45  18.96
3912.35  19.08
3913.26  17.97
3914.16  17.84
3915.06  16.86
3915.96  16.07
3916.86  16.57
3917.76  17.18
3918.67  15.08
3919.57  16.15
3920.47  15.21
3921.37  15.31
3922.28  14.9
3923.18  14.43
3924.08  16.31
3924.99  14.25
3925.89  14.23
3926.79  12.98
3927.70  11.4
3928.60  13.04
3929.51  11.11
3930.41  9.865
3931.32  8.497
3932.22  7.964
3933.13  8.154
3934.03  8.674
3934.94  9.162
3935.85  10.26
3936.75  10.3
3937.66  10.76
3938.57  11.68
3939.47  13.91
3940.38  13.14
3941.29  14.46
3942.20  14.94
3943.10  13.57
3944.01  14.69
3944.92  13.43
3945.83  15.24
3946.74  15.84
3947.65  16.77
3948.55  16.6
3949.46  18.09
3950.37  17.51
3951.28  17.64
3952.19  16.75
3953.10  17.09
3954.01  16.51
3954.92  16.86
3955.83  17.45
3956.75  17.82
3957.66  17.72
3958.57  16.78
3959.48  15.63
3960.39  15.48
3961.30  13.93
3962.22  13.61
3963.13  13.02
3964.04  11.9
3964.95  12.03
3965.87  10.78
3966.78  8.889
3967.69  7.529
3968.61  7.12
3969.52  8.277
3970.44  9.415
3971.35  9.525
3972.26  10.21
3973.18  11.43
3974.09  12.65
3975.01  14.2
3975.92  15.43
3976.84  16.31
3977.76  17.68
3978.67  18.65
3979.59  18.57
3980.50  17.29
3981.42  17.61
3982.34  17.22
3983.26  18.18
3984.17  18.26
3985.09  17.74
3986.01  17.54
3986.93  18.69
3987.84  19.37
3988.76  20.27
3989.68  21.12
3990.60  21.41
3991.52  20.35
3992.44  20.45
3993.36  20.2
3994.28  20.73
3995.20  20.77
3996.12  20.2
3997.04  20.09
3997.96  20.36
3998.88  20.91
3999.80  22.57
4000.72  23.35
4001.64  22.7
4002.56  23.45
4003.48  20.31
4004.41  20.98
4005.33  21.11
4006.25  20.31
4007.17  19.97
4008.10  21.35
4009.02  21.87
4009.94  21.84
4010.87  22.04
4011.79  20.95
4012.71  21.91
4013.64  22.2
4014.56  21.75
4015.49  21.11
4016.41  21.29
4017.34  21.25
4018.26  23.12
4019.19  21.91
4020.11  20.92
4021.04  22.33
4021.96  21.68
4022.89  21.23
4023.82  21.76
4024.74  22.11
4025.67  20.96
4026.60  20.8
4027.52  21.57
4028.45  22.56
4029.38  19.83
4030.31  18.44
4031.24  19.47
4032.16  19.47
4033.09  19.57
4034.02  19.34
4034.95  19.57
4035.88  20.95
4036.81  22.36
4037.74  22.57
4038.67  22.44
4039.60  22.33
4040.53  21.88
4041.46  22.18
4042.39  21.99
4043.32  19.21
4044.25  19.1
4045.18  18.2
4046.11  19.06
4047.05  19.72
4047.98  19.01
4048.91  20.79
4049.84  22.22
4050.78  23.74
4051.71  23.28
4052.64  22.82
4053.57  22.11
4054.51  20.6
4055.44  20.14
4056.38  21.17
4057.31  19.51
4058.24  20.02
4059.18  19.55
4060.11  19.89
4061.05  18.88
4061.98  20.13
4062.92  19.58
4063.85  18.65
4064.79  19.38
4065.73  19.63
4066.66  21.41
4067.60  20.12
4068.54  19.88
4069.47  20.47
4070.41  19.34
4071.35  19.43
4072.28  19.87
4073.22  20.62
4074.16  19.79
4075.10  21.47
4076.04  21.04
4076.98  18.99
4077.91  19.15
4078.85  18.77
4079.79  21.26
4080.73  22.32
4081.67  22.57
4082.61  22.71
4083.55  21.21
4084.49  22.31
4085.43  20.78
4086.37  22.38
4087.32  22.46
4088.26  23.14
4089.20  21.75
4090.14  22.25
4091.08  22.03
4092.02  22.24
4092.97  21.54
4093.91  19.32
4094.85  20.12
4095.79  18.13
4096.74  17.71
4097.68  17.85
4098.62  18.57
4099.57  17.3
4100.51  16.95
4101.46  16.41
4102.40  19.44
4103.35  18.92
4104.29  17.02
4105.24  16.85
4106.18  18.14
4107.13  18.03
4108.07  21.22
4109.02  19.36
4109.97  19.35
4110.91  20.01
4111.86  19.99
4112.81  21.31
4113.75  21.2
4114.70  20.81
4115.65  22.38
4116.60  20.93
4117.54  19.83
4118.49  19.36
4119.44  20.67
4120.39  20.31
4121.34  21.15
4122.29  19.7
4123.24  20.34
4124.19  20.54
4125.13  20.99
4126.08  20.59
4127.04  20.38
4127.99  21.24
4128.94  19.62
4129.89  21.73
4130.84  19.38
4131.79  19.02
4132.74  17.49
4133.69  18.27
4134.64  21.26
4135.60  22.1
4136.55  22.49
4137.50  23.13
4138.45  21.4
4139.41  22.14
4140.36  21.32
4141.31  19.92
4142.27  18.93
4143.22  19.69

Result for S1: 1.55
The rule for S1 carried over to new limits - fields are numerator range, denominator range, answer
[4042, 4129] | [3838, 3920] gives 1.51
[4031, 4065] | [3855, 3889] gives 1.57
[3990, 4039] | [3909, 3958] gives 1.50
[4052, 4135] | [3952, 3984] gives 1.50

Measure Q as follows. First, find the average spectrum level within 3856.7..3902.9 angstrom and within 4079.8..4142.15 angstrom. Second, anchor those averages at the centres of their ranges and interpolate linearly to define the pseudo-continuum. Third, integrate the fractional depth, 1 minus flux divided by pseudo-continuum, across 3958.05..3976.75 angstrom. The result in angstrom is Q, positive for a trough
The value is 5.3 angstrom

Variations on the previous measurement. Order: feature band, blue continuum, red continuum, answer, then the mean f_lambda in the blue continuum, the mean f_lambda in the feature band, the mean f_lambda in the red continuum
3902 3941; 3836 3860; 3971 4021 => 4.3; 13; 14.3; 19.5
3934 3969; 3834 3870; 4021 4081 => 6.2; 13.5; 14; 20.6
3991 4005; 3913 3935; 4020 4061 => -2.3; 13.6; 21.2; 20.9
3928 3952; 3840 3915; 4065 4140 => 5.1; 14.9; 12.9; 20.3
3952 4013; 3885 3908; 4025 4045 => 4.2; 14.9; 17.4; 20.8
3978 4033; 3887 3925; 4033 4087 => -4.7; 15.9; 20.6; 20.7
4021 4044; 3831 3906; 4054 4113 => -3.1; 13.9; 21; 20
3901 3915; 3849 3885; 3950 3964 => -1.8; 14.6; 17.3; 16.1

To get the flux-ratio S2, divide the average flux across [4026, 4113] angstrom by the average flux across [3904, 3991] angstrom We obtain 1.37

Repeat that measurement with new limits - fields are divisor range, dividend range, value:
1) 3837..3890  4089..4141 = 1.44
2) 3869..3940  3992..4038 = 1.47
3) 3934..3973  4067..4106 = 1.48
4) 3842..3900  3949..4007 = 1.17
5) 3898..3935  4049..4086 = 1.38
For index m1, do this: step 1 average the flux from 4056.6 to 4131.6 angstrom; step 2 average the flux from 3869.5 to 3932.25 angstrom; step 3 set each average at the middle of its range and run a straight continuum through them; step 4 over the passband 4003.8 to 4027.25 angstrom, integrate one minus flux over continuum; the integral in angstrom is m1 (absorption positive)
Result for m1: -4.5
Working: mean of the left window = 14.9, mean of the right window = 20.1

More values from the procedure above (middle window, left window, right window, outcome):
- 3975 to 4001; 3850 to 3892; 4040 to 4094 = -1.5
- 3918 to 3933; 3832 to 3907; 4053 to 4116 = 2.4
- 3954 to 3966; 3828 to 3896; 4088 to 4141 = 0.8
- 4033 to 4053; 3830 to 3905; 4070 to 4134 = -2.7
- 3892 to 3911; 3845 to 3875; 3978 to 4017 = 0.2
